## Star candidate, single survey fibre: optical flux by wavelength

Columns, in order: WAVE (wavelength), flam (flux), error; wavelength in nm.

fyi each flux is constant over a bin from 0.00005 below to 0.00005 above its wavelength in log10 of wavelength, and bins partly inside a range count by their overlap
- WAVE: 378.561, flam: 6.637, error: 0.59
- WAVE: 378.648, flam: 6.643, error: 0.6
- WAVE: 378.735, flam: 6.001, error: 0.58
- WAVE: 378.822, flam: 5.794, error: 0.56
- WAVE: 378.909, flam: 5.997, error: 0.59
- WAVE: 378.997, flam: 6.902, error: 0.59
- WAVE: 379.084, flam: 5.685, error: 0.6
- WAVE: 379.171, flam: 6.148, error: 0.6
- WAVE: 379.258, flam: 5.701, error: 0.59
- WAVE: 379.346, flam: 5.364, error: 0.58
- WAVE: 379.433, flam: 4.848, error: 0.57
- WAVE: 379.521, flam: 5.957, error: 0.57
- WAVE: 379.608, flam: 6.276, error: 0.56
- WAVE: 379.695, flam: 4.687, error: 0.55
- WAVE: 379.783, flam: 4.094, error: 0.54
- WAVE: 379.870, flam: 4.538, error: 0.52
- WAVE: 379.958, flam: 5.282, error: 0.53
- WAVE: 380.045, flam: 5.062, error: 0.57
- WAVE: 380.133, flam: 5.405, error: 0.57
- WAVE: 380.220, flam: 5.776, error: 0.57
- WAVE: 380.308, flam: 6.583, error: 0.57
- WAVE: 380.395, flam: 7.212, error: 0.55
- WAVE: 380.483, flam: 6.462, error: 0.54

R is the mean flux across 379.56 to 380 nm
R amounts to 4.99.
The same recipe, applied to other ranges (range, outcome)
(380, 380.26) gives 5.42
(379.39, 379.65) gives 5.69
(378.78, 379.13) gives 6.1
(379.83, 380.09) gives 4.96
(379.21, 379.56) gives 5.46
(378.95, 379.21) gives 6.24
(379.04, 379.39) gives 5.73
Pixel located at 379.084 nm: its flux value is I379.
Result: 5.685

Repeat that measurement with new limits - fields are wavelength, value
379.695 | 4.687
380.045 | 5.062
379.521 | 5.957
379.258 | 5.701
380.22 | 5.776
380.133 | 5.405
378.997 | 6.902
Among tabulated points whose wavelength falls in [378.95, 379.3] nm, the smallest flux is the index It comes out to 5.685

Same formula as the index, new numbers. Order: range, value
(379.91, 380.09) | 5.062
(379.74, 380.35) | 4.094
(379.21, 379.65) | 4.848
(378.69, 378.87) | 5.794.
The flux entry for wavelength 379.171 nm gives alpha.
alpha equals 6.148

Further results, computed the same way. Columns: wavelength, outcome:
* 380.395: 7.212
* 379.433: 4.848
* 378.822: 5.794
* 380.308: 6.583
